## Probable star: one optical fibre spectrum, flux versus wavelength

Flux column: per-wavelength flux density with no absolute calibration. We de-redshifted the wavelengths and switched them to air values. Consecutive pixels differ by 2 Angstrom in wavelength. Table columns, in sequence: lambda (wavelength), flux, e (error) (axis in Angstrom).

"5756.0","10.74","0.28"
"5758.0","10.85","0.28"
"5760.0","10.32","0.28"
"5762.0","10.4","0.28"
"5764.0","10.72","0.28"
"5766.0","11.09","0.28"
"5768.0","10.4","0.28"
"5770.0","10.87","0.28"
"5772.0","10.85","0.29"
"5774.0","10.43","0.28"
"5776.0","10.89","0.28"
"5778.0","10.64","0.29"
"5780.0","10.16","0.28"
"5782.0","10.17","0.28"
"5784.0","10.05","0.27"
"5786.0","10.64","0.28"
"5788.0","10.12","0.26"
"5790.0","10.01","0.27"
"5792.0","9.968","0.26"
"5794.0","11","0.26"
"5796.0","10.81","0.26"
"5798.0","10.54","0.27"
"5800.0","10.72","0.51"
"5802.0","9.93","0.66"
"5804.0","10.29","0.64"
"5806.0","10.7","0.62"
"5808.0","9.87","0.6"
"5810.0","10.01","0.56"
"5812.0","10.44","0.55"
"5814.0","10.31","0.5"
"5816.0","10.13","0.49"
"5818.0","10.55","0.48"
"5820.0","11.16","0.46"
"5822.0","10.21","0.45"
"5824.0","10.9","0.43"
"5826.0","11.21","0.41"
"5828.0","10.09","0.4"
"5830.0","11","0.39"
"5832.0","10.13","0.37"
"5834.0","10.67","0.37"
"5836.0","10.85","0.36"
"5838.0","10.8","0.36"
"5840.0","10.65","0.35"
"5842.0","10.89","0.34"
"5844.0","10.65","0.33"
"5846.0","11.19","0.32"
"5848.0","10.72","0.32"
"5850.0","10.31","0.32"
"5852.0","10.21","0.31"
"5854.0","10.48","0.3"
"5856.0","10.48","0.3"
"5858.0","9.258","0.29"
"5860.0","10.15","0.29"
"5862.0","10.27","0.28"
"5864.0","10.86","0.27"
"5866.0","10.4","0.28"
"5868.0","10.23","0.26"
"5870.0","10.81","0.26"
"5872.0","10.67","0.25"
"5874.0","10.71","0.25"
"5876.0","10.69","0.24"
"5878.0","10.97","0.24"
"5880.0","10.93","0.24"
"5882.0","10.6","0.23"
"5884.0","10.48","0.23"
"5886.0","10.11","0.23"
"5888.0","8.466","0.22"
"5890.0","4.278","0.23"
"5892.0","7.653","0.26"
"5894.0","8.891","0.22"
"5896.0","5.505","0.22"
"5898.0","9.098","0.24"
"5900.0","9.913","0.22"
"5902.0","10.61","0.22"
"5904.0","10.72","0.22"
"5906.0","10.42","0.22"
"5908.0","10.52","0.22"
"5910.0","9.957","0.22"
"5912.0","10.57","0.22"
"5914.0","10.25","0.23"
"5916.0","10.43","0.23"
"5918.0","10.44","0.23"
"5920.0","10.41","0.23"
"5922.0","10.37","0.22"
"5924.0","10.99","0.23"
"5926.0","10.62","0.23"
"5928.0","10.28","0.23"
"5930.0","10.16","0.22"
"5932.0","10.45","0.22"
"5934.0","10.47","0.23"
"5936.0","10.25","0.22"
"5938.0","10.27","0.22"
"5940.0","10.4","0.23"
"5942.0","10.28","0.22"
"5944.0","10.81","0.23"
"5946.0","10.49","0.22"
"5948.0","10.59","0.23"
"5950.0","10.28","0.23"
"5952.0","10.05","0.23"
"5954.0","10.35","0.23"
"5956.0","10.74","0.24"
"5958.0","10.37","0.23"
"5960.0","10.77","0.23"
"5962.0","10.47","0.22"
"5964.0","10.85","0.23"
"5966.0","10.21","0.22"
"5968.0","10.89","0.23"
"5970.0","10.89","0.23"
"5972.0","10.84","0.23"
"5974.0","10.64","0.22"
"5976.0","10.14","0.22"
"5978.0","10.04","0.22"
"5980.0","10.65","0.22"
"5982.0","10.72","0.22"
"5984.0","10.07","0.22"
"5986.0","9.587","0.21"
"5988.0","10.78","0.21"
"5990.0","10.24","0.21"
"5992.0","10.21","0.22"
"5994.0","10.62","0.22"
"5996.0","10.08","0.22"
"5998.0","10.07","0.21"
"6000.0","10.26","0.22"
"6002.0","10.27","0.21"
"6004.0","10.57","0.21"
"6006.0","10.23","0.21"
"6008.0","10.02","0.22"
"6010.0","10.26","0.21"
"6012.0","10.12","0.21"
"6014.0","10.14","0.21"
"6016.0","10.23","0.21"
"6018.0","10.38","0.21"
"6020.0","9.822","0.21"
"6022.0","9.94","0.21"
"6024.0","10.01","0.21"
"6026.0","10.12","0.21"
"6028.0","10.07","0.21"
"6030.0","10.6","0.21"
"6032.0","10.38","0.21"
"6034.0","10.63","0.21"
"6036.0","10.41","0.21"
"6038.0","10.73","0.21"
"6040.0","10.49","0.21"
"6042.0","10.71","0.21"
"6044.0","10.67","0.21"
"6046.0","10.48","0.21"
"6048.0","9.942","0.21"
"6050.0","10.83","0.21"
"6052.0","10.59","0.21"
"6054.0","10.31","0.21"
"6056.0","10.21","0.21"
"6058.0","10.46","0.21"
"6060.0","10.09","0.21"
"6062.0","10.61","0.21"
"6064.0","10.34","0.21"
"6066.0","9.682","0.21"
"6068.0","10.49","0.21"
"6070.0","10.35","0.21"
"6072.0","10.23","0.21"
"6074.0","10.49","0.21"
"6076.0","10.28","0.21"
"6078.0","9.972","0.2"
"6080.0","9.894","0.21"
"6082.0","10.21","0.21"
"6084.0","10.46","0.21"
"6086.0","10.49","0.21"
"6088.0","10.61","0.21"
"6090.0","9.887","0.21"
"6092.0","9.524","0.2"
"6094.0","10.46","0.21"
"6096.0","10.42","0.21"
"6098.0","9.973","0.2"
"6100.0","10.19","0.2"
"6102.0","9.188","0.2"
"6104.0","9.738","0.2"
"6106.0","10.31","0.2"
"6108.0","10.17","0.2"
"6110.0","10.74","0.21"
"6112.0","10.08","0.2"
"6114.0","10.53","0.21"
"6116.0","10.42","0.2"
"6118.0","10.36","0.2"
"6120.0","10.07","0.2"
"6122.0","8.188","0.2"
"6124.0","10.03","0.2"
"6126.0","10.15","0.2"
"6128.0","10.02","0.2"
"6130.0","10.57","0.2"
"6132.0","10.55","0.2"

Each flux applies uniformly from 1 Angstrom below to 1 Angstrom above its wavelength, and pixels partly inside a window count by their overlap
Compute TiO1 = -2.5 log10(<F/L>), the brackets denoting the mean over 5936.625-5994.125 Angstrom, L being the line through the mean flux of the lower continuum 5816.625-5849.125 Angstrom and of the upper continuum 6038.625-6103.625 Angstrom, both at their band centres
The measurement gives 0.001 mag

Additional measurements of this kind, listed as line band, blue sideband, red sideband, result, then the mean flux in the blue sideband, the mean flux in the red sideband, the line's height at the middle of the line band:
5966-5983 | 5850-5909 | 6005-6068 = -0.05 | 9.81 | 10.3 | 10.1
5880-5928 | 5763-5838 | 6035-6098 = 0.08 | 10.5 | 10.3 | 10.4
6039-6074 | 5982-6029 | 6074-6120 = -0.02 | 10.2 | 10.2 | 10.2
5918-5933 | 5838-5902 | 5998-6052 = -0.04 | 9.91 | 10.3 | 10.1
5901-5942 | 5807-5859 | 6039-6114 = 0.00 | 10.5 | 10.3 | 10.4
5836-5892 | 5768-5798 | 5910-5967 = 0.03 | 10.5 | 10.4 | 10.5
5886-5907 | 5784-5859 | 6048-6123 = 0.20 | 10.5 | 10.2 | 10.4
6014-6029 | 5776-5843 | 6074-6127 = 0.01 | 10.5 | 10.1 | 10.2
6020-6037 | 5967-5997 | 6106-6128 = 0.01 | 10.4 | 10.1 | 10.3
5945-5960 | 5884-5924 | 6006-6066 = -0.07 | 9.47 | 10.3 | 9.78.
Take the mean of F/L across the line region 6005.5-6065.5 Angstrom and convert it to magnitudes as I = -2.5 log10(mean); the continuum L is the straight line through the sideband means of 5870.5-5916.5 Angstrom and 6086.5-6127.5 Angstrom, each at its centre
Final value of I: -0.04 mag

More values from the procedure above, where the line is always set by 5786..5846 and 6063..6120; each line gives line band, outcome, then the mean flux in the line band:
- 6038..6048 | -0.03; 10.5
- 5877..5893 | 0.14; 9.19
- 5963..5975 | -0.04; 10.7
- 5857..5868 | 0.03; 10.2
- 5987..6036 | 0.00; 10.3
